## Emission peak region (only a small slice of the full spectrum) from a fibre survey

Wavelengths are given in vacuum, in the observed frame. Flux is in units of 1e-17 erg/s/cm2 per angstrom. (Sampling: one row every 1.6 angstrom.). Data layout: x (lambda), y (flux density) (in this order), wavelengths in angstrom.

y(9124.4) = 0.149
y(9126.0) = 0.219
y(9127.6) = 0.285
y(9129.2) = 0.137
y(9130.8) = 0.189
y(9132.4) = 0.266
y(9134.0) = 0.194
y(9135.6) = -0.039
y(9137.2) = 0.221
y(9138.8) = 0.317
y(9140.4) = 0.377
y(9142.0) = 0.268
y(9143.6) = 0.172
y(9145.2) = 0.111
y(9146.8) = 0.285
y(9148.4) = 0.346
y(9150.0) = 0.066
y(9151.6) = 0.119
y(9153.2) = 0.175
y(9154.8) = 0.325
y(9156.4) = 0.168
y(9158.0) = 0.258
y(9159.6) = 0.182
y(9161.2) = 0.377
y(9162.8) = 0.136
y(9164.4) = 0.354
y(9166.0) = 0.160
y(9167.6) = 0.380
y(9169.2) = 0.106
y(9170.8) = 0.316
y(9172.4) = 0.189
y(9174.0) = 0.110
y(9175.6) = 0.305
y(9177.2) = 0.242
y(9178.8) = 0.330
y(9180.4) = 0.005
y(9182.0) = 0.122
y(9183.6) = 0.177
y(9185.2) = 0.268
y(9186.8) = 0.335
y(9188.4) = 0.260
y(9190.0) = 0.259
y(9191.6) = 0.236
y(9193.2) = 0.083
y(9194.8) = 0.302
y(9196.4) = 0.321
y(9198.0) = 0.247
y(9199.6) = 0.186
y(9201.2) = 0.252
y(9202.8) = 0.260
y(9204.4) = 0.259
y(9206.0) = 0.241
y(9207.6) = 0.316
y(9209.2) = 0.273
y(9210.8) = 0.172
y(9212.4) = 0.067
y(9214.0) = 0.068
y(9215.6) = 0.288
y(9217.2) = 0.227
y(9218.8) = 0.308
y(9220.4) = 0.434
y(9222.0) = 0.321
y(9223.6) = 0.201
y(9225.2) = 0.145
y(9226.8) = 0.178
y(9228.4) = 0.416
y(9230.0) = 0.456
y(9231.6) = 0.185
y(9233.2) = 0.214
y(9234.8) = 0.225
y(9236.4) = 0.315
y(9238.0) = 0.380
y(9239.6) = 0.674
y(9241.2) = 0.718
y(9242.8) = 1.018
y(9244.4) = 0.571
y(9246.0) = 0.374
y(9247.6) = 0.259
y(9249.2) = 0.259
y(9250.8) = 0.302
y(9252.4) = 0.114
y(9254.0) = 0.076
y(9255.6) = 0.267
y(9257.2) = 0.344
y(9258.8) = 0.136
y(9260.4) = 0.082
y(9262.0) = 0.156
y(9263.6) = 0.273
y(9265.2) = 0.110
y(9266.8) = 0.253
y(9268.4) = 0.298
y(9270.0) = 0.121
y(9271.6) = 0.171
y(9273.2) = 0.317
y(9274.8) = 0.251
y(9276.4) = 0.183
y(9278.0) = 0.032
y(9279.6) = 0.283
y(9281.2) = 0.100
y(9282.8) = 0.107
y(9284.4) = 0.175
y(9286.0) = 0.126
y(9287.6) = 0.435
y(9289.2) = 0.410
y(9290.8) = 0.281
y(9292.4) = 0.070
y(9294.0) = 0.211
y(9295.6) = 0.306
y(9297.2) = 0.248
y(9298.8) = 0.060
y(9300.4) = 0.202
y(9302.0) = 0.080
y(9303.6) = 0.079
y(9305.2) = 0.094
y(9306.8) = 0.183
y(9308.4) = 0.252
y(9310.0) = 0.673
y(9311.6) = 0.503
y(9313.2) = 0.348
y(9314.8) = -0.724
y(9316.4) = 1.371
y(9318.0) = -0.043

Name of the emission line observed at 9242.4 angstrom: Hgamma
